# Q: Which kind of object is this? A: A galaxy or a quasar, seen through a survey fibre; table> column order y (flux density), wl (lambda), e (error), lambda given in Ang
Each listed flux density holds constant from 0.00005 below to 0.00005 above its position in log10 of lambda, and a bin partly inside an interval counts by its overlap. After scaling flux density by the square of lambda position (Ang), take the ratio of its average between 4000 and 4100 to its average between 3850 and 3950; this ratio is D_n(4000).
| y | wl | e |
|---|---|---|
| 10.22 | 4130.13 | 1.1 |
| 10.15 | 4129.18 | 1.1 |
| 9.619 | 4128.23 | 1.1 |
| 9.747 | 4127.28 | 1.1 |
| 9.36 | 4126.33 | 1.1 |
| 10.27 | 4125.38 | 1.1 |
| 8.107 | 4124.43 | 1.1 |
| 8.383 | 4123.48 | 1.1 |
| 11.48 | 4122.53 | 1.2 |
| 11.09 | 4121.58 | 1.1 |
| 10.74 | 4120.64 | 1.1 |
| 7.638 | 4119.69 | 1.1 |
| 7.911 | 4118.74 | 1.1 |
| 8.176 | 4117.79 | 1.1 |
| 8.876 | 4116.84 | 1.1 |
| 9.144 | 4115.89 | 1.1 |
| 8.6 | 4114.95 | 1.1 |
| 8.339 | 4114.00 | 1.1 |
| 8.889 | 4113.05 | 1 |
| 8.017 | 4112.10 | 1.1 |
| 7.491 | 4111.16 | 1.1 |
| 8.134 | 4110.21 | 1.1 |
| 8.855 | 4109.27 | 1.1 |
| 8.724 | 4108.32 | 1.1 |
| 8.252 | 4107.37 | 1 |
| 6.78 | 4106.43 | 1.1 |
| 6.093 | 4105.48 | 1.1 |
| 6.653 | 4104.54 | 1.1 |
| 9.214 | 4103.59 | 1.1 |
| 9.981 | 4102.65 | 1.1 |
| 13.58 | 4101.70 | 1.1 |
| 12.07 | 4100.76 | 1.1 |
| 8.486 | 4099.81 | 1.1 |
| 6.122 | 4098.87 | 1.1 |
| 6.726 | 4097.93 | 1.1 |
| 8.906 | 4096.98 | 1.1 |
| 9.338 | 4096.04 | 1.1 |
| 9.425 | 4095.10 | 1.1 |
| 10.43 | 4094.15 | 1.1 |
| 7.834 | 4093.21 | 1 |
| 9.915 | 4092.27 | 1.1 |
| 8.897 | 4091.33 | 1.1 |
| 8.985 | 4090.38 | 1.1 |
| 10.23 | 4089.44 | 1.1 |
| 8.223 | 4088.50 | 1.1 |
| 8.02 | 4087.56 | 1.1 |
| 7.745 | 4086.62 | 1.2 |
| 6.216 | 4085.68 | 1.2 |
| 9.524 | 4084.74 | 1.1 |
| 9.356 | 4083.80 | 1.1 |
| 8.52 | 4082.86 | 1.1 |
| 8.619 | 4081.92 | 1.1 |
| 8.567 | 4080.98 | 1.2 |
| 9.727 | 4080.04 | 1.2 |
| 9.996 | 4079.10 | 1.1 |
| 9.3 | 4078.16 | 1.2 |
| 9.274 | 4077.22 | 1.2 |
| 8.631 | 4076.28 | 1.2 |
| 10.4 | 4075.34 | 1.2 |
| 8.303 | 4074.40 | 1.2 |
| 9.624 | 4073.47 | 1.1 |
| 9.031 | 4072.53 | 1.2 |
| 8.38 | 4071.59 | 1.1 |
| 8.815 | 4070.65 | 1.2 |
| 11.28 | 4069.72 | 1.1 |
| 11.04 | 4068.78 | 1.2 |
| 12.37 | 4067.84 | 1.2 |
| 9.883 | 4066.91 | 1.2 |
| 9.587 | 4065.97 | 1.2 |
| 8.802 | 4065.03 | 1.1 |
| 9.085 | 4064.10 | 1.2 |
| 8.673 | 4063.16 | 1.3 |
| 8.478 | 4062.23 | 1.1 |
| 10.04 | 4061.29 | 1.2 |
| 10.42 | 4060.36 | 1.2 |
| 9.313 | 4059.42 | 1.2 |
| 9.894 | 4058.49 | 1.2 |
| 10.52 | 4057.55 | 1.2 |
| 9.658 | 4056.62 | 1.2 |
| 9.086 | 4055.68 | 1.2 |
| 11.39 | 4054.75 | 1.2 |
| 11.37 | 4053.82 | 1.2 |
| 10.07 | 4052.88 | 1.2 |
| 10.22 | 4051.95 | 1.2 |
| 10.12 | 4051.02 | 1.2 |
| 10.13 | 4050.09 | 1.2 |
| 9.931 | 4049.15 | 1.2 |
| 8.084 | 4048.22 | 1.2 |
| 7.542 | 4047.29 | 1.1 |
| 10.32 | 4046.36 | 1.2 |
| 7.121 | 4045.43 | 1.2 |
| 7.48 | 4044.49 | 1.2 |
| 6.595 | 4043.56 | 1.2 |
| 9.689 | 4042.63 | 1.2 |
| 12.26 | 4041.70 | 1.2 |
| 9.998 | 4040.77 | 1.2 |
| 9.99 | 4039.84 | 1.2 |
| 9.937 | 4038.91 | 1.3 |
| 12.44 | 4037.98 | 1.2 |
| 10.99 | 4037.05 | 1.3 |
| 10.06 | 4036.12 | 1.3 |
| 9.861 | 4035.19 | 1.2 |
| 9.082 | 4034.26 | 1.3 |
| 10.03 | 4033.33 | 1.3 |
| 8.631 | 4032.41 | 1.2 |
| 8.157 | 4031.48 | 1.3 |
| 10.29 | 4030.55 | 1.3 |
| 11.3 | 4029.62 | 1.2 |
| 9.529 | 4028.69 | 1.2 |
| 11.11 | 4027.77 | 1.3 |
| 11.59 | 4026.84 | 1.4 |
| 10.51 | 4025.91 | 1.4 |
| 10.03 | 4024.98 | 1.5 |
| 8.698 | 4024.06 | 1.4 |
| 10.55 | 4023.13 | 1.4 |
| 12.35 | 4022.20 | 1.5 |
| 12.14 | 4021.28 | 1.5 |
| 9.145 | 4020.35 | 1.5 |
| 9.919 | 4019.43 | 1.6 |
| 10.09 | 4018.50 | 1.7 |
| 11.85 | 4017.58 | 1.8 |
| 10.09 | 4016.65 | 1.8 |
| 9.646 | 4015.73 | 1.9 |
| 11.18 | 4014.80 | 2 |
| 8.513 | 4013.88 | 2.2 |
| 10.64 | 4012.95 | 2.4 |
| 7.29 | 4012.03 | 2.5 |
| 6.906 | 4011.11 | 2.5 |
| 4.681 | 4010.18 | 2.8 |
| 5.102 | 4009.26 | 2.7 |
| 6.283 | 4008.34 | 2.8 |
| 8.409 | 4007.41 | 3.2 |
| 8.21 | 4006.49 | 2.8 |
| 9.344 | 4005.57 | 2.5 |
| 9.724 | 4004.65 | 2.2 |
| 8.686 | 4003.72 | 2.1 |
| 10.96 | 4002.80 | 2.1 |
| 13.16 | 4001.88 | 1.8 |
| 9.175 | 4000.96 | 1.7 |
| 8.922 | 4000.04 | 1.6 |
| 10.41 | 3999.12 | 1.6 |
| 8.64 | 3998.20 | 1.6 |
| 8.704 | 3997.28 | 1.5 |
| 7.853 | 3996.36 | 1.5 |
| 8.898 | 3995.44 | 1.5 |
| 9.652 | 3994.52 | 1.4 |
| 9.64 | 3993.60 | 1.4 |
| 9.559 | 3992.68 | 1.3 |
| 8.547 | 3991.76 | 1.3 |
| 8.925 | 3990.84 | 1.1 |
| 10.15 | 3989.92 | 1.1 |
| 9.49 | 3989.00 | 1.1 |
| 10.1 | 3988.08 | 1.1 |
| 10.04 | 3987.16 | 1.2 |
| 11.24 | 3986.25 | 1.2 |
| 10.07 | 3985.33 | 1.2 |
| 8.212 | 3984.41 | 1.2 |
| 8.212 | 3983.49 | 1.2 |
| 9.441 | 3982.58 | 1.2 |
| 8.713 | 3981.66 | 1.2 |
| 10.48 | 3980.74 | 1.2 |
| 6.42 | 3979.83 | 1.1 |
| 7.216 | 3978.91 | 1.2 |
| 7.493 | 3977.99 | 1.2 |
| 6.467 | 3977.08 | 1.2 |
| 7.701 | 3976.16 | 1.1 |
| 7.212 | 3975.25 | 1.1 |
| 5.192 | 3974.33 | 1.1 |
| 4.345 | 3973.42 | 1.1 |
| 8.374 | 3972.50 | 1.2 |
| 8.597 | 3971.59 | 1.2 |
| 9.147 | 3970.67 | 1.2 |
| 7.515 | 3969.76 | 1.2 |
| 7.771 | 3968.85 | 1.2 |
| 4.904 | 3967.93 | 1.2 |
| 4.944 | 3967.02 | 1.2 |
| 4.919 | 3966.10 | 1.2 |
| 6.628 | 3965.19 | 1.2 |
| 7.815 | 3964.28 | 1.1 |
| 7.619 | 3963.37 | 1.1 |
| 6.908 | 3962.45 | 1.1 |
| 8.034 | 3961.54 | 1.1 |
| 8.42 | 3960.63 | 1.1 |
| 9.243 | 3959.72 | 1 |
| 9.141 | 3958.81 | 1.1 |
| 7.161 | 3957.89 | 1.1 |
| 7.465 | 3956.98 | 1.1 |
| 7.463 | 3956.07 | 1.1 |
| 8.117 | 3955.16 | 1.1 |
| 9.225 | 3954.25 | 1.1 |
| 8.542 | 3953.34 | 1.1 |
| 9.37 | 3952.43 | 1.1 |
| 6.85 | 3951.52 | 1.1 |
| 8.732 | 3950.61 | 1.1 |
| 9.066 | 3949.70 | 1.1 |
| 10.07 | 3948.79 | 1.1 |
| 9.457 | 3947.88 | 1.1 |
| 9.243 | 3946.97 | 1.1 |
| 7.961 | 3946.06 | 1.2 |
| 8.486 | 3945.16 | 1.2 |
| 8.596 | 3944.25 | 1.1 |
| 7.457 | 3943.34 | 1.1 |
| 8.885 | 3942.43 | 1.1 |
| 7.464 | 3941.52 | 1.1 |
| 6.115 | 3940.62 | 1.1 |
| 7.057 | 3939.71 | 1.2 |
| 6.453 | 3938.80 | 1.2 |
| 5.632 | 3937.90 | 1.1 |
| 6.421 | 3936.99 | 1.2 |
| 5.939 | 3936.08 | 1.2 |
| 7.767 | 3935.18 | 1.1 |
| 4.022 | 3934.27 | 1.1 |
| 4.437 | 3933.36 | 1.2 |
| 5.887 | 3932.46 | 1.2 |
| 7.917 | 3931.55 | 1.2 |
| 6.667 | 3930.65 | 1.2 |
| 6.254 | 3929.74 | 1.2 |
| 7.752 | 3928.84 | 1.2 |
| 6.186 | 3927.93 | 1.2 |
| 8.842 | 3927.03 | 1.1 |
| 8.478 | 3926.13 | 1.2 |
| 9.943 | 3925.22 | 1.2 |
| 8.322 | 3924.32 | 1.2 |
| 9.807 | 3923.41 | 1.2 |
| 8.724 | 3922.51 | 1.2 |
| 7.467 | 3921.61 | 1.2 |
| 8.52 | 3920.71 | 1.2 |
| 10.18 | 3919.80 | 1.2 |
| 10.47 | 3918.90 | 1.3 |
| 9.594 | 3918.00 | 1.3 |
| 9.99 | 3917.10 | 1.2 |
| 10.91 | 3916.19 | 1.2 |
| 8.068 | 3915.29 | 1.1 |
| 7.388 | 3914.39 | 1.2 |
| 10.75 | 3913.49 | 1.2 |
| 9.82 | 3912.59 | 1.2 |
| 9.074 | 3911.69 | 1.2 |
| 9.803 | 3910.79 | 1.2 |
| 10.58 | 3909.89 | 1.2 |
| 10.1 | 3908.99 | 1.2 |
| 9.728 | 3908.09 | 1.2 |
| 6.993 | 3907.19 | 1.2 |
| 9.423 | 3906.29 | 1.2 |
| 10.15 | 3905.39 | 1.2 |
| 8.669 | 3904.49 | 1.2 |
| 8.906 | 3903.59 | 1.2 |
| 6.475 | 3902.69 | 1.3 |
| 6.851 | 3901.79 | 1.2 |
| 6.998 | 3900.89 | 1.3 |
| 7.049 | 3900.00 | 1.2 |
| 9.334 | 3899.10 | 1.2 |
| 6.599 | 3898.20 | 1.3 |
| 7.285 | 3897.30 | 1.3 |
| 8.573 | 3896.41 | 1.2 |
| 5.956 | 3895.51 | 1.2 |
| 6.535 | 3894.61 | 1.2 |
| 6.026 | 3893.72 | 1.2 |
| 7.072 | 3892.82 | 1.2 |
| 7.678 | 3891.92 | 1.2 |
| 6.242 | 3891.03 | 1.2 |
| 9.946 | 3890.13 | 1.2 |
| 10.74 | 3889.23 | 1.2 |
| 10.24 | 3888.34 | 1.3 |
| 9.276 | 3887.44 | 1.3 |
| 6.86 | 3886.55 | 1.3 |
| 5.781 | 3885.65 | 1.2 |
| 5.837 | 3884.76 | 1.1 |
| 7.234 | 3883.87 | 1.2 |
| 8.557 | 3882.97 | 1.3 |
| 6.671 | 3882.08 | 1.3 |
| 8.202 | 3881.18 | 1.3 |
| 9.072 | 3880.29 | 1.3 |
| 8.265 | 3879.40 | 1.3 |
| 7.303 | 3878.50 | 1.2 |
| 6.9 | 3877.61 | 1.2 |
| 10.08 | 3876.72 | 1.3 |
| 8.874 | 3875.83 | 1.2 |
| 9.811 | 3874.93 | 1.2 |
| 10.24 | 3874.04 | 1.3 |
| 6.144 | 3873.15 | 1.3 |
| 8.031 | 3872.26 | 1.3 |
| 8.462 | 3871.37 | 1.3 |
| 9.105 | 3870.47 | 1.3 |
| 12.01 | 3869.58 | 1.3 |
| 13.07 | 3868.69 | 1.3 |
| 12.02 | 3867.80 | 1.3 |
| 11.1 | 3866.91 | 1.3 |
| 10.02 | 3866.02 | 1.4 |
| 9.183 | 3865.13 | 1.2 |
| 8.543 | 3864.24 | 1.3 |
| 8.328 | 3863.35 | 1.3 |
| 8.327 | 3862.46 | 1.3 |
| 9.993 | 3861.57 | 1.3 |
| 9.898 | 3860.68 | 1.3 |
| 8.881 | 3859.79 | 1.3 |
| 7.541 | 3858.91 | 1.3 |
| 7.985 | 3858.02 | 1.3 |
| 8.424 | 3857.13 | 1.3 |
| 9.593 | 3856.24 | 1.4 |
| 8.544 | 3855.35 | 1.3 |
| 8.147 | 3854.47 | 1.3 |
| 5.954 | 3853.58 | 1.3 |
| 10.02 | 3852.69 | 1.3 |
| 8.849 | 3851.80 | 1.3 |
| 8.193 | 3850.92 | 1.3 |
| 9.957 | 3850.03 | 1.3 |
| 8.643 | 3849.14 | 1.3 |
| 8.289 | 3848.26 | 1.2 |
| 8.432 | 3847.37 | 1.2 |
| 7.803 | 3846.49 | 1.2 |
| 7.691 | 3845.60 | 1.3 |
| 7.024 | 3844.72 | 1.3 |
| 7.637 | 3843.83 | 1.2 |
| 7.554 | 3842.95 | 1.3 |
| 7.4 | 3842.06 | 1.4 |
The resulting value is 1.22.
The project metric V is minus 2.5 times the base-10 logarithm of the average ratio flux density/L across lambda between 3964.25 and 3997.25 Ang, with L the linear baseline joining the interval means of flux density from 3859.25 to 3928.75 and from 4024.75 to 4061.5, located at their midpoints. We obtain 0.16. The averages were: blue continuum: 8.68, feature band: 8.12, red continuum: 9.87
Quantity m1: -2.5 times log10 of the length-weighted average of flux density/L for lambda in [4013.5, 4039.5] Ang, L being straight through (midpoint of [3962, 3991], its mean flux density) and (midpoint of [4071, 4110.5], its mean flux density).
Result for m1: -0.23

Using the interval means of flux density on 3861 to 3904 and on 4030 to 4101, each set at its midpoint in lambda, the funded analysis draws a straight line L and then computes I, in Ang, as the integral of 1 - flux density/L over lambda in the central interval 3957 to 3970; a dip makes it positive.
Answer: 2.4 Ang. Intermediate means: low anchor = 8.37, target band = 7.22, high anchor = 9.38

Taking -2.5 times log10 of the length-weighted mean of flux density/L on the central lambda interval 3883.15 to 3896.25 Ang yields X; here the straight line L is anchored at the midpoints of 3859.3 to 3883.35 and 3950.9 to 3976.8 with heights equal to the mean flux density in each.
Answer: 0.17 mag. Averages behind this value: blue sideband 9.15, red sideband 7.45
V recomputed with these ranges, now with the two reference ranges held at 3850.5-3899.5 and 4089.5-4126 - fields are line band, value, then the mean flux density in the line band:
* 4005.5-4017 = 0.08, 8.12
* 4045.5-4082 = -0.10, 9.62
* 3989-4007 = -0.09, 9.43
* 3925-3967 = 0.14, 7.57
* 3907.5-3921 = -0.13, 9.65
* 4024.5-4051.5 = -0.12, 9.75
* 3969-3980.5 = 0.20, 7.22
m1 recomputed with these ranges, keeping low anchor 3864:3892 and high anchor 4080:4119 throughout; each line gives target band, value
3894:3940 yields 0.09 mag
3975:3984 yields 0.10 mag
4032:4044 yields -0.15 mag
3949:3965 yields 0.07 mag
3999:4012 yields 0.03 mag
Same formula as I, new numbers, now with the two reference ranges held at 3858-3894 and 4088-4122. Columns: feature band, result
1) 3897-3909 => 0.8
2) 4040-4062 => -2.1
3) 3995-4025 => -1.8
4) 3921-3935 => 2.1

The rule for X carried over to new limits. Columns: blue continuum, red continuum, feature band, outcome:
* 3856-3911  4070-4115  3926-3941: 0.30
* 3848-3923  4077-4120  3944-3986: 0.10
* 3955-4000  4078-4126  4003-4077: -0.13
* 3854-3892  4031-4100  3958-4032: 0.04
